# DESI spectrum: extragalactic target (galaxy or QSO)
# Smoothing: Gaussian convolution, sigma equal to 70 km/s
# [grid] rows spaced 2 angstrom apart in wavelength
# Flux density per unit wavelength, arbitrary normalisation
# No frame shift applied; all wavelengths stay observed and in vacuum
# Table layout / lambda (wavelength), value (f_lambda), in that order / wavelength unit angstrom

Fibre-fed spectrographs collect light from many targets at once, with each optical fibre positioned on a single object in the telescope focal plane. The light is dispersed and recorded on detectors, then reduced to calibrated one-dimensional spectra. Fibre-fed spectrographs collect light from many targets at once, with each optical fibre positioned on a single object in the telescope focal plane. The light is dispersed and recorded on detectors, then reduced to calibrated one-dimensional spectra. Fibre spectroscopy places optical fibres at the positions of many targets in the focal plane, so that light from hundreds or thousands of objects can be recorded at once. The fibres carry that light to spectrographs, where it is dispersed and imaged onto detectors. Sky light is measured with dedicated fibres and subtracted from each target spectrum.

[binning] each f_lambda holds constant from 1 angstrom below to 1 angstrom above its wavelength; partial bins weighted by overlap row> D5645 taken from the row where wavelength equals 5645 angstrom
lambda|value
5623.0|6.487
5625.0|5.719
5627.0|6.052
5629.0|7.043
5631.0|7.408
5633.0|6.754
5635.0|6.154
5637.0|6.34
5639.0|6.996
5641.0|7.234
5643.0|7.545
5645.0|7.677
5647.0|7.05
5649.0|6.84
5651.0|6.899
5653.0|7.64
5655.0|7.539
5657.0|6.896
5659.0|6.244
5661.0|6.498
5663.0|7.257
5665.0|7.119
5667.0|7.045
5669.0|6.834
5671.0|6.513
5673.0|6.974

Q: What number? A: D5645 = 7.677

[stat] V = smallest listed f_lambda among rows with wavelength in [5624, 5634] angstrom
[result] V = 5.719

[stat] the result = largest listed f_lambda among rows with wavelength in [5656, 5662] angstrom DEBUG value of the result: 6.896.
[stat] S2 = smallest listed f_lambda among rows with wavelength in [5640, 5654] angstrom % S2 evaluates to 6.84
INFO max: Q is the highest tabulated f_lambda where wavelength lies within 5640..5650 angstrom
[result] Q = 7.677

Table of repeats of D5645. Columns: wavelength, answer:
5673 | 6.974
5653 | 7.64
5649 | 6.84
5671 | 6.513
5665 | 7.119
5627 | 6.052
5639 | 6.996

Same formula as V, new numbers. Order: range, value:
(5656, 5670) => 6.244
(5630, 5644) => 6.154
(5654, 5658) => 6.896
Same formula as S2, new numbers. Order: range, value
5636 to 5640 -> 6.34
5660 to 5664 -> 6.498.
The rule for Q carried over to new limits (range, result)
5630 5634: 7.408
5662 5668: 7.257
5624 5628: 6.052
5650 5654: 7.64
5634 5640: 6.996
